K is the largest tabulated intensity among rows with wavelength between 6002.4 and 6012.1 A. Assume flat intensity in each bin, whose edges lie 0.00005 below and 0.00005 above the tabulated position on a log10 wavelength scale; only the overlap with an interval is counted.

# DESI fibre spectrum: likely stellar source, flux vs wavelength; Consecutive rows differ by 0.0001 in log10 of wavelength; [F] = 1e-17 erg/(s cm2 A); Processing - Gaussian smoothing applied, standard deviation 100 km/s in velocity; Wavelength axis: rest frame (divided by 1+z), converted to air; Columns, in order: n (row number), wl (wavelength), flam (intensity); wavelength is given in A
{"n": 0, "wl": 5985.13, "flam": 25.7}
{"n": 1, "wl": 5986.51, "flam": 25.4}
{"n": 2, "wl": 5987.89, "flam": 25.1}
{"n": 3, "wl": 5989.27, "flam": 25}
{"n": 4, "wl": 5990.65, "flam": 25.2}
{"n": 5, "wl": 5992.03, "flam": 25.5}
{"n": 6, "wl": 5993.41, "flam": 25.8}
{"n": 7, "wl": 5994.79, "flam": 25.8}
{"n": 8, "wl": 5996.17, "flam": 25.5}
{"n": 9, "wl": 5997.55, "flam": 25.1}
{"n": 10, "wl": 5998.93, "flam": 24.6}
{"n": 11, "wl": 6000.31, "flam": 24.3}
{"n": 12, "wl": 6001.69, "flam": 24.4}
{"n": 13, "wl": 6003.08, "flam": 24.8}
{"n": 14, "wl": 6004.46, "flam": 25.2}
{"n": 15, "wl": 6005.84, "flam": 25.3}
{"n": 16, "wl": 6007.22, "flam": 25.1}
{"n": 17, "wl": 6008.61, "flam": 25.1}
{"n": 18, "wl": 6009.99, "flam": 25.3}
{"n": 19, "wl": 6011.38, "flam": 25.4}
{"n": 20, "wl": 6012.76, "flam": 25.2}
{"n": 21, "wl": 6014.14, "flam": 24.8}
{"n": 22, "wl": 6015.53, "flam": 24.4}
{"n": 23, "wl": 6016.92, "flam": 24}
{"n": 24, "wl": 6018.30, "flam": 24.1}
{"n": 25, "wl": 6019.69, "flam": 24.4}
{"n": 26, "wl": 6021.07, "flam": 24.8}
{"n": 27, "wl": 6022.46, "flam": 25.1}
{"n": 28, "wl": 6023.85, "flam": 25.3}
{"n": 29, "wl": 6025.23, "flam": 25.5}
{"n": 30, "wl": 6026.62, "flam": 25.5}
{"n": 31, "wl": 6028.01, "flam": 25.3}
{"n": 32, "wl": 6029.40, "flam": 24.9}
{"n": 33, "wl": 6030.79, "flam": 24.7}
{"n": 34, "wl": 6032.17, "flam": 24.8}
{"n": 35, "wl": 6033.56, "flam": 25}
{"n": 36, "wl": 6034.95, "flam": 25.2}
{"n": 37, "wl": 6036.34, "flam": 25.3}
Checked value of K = 25.4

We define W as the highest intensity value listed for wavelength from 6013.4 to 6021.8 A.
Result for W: 24.8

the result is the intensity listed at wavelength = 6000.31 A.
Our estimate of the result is 24.3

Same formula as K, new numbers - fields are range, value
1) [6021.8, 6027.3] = 25.5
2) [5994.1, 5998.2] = 25.8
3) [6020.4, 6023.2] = 25.1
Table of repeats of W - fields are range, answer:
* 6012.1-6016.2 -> 25.2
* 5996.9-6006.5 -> 25.3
